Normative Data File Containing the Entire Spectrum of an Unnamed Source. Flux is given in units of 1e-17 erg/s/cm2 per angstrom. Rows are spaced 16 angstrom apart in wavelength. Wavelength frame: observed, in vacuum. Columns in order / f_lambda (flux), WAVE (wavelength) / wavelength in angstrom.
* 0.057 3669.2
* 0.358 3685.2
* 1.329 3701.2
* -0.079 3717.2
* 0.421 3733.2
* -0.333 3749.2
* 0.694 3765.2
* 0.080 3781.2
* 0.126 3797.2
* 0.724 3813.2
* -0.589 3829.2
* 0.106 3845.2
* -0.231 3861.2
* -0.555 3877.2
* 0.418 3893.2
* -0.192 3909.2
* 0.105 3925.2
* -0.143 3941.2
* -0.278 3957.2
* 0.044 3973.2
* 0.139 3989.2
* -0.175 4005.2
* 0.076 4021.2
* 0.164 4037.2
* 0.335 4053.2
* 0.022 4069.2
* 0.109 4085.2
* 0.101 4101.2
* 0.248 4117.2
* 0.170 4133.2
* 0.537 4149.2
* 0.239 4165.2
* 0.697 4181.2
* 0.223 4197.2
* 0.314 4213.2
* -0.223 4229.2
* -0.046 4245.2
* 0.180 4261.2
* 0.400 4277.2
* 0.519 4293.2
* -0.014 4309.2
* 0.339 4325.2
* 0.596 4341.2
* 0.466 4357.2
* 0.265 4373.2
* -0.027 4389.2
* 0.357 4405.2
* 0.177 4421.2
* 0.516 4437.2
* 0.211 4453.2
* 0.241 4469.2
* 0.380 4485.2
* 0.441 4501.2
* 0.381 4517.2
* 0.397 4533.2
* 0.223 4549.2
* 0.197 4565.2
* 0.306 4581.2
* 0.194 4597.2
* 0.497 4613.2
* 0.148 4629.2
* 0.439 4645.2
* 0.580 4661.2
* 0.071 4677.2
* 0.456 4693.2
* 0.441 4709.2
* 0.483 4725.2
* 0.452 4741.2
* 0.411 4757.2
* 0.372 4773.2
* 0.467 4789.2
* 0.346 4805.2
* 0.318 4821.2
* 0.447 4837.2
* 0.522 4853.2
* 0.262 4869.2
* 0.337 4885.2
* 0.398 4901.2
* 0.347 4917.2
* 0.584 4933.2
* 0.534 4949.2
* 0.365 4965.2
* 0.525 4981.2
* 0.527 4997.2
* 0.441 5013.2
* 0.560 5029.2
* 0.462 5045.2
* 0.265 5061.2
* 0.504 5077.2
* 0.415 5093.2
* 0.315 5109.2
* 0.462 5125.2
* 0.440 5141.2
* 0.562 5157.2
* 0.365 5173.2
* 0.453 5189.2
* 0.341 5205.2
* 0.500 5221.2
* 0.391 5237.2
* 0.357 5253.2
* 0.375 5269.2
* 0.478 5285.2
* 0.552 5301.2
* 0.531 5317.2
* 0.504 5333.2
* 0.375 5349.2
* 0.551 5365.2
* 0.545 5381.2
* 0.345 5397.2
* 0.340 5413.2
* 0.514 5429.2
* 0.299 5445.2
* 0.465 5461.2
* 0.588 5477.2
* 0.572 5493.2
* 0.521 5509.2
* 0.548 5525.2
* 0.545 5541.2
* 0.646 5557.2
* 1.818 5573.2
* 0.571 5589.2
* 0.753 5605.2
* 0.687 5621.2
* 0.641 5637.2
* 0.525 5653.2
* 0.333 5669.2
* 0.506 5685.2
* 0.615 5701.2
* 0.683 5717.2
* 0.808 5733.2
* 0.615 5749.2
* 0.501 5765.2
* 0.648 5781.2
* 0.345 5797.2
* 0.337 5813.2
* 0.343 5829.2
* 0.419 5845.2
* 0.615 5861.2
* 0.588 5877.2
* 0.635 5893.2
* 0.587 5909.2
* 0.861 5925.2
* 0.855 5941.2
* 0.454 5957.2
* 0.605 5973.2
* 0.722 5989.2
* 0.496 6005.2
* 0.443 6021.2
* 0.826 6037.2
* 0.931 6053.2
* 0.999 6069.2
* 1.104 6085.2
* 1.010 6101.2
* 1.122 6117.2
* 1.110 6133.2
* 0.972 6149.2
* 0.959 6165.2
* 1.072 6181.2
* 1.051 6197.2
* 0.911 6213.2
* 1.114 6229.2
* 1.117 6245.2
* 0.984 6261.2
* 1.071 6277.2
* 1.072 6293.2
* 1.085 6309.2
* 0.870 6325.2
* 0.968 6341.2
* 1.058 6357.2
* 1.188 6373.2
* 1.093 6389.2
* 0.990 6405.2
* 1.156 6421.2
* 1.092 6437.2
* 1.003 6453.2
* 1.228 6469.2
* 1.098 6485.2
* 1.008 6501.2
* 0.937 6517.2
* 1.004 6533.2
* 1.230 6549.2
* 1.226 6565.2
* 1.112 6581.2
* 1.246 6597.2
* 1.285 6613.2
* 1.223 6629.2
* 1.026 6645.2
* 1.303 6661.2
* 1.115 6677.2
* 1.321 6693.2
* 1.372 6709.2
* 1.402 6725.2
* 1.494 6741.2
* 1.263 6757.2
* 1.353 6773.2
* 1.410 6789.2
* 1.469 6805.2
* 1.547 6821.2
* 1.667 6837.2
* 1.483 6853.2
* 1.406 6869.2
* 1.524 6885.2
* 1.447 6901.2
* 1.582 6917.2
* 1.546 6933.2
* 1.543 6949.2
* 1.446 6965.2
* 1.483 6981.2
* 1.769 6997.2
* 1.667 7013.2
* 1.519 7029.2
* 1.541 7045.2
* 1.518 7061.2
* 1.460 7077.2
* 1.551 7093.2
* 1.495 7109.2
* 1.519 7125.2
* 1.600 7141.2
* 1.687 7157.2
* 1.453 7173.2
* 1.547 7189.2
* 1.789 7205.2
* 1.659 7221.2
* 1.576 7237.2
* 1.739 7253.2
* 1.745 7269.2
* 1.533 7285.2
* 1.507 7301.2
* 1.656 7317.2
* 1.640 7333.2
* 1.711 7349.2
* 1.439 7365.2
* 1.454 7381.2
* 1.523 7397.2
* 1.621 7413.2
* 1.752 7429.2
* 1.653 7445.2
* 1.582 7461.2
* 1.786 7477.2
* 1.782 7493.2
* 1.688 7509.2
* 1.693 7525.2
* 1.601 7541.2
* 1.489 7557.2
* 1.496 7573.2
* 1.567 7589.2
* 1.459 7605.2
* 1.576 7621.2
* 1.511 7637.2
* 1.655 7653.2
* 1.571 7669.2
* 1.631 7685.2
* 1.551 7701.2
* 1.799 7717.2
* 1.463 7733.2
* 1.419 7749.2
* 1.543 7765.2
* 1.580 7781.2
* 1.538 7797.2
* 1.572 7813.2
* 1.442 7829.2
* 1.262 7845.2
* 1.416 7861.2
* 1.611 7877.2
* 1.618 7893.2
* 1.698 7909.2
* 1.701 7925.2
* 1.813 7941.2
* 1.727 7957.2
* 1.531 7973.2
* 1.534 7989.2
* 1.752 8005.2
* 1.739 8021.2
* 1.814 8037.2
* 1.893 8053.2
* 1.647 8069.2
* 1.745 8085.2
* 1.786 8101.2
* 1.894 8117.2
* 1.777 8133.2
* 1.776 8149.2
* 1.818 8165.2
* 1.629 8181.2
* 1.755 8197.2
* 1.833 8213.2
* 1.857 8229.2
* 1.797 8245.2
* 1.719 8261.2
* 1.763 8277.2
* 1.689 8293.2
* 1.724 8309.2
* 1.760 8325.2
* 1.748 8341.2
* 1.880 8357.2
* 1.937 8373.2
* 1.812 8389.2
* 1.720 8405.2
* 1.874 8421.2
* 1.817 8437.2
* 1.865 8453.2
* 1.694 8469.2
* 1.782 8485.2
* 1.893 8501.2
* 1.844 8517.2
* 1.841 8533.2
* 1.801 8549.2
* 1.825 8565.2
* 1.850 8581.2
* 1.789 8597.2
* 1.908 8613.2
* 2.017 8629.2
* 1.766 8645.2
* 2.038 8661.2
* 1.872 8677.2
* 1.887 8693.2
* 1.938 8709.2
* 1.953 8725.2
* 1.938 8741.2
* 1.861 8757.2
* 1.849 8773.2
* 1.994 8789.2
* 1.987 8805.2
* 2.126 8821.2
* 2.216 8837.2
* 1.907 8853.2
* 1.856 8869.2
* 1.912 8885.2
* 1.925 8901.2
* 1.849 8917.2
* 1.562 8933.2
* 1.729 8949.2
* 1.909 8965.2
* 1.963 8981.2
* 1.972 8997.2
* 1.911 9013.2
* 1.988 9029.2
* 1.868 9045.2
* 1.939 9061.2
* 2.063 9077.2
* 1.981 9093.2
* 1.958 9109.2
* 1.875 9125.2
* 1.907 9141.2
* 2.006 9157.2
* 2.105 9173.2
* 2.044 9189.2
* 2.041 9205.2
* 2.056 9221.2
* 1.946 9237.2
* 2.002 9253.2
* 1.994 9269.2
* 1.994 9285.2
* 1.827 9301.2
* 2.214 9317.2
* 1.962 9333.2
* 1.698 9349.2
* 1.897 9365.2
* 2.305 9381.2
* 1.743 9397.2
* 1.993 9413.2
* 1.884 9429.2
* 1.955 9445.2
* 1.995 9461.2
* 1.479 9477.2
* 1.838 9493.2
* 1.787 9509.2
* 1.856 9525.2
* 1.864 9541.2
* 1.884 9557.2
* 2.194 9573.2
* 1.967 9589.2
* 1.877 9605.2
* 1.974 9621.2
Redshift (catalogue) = 0.515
